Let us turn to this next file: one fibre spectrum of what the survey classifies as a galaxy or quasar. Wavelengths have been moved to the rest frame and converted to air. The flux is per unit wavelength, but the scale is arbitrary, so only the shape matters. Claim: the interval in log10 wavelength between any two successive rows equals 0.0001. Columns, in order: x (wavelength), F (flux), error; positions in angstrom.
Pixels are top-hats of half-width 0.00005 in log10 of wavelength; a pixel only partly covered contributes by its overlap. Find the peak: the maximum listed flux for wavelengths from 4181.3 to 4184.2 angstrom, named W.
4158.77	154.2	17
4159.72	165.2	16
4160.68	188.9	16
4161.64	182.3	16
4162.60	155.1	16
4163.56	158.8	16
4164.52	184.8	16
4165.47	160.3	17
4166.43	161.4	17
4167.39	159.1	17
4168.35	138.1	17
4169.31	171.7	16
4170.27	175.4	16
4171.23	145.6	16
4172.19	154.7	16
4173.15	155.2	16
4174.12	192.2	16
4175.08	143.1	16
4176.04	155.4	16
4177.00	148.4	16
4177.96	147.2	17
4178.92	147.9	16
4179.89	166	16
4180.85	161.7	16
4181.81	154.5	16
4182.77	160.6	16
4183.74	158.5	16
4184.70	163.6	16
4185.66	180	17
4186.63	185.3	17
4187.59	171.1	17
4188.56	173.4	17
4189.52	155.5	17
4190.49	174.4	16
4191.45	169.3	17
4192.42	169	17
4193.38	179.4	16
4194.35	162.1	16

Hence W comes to 160.6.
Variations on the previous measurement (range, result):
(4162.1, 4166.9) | 184.8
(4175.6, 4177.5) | 155.4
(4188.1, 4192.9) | 174.4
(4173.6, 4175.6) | 192.2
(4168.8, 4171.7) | 175.4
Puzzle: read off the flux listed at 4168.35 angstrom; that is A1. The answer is 138.1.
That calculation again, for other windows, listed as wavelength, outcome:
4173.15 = 155.2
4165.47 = 160.3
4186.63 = 185.3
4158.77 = 154.2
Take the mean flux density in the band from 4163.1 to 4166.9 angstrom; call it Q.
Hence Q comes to 167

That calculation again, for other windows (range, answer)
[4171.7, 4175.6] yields 161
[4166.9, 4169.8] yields 156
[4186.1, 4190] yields 171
